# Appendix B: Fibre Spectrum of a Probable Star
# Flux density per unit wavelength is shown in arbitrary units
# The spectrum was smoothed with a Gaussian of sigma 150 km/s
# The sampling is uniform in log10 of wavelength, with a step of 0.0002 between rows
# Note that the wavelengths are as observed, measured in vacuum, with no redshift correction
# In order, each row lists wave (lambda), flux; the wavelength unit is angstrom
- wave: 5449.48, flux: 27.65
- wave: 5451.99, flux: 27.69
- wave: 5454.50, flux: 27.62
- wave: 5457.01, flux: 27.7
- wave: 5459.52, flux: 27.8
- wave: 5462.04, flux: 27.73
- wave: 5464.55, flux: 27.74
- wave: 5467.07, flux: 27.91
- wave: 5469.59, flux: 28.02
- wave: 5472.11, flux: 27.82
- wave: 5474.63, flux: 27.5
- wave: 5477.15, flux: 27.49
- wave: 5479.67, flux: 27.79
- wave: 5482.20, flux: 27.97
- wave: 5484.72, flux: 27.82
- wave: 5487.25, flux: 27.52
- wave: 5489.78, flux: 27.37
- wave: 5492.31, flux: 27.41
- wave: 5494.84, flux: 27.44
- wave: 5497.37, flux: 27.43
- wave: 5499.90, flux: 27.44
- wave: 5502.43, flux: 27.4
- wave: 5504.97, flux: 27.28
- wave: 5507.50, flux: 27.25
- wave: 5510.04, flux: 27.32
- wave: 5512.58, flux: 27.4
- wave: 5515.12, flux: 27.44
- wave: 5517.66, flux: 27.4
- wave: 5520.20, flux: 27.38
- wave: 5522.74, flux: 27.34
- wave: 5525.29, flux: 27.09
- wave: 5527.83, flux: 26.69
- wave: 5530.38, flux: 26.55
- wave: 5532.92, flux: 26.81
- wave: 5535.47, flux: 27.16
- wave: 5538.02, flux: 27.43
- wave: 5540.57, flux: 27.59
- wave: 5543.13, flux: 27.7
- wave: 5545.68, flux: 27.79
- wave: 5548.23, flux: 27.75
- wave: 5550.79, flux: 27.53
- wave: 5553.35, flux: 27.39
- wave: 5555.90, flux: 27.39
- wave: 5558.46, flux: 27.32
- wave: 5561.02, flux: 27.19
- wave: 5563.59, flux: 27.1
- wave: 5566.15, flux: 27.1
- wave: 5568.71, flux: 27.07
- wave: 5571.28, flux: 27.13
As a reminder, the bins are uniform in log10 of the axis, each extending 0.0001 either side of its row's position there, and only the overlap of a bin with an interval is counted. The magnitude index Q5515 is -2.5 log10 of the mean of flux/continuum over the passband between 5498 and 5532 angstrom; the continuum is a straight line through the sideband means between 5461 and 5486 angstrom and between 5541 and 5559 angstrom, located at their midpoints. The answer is 0.017 mag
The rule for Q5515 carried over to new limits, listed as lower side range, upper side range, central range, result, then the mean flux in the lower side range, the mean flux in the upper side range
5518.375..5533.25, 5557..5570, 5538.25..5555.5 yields -0.02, 27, 27.1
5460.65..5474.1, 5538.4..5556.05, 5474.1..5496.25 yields 0.01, 27.8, 27.6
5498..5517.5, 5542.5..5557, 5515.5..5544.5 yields 0.01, 27.4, 27.6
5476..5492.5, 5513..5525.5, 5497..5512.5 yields 0.00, 27.6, 27.4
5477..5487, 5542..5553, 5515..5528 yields 0.02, 27.8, 27.7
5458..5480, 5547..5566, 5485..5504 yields 0.01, 27.8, 27.4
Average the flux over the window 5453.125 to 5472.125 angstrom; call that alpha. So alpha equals 27.8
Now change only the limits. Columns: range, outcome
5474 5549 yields 27.4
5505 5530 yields 27.2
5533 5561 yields 27.5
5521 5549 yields 27.3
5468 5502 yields 27.6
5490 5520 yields 27.4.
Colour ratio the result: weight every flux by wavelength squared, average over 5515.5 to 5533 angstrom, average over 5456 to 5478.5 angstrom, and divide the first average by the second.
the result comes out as 1.00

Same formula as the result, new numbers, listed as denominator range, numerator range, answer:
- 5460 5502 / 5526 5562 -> 1.01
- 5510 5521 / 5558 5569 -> 1.01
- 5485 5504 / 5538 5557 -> 1.02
